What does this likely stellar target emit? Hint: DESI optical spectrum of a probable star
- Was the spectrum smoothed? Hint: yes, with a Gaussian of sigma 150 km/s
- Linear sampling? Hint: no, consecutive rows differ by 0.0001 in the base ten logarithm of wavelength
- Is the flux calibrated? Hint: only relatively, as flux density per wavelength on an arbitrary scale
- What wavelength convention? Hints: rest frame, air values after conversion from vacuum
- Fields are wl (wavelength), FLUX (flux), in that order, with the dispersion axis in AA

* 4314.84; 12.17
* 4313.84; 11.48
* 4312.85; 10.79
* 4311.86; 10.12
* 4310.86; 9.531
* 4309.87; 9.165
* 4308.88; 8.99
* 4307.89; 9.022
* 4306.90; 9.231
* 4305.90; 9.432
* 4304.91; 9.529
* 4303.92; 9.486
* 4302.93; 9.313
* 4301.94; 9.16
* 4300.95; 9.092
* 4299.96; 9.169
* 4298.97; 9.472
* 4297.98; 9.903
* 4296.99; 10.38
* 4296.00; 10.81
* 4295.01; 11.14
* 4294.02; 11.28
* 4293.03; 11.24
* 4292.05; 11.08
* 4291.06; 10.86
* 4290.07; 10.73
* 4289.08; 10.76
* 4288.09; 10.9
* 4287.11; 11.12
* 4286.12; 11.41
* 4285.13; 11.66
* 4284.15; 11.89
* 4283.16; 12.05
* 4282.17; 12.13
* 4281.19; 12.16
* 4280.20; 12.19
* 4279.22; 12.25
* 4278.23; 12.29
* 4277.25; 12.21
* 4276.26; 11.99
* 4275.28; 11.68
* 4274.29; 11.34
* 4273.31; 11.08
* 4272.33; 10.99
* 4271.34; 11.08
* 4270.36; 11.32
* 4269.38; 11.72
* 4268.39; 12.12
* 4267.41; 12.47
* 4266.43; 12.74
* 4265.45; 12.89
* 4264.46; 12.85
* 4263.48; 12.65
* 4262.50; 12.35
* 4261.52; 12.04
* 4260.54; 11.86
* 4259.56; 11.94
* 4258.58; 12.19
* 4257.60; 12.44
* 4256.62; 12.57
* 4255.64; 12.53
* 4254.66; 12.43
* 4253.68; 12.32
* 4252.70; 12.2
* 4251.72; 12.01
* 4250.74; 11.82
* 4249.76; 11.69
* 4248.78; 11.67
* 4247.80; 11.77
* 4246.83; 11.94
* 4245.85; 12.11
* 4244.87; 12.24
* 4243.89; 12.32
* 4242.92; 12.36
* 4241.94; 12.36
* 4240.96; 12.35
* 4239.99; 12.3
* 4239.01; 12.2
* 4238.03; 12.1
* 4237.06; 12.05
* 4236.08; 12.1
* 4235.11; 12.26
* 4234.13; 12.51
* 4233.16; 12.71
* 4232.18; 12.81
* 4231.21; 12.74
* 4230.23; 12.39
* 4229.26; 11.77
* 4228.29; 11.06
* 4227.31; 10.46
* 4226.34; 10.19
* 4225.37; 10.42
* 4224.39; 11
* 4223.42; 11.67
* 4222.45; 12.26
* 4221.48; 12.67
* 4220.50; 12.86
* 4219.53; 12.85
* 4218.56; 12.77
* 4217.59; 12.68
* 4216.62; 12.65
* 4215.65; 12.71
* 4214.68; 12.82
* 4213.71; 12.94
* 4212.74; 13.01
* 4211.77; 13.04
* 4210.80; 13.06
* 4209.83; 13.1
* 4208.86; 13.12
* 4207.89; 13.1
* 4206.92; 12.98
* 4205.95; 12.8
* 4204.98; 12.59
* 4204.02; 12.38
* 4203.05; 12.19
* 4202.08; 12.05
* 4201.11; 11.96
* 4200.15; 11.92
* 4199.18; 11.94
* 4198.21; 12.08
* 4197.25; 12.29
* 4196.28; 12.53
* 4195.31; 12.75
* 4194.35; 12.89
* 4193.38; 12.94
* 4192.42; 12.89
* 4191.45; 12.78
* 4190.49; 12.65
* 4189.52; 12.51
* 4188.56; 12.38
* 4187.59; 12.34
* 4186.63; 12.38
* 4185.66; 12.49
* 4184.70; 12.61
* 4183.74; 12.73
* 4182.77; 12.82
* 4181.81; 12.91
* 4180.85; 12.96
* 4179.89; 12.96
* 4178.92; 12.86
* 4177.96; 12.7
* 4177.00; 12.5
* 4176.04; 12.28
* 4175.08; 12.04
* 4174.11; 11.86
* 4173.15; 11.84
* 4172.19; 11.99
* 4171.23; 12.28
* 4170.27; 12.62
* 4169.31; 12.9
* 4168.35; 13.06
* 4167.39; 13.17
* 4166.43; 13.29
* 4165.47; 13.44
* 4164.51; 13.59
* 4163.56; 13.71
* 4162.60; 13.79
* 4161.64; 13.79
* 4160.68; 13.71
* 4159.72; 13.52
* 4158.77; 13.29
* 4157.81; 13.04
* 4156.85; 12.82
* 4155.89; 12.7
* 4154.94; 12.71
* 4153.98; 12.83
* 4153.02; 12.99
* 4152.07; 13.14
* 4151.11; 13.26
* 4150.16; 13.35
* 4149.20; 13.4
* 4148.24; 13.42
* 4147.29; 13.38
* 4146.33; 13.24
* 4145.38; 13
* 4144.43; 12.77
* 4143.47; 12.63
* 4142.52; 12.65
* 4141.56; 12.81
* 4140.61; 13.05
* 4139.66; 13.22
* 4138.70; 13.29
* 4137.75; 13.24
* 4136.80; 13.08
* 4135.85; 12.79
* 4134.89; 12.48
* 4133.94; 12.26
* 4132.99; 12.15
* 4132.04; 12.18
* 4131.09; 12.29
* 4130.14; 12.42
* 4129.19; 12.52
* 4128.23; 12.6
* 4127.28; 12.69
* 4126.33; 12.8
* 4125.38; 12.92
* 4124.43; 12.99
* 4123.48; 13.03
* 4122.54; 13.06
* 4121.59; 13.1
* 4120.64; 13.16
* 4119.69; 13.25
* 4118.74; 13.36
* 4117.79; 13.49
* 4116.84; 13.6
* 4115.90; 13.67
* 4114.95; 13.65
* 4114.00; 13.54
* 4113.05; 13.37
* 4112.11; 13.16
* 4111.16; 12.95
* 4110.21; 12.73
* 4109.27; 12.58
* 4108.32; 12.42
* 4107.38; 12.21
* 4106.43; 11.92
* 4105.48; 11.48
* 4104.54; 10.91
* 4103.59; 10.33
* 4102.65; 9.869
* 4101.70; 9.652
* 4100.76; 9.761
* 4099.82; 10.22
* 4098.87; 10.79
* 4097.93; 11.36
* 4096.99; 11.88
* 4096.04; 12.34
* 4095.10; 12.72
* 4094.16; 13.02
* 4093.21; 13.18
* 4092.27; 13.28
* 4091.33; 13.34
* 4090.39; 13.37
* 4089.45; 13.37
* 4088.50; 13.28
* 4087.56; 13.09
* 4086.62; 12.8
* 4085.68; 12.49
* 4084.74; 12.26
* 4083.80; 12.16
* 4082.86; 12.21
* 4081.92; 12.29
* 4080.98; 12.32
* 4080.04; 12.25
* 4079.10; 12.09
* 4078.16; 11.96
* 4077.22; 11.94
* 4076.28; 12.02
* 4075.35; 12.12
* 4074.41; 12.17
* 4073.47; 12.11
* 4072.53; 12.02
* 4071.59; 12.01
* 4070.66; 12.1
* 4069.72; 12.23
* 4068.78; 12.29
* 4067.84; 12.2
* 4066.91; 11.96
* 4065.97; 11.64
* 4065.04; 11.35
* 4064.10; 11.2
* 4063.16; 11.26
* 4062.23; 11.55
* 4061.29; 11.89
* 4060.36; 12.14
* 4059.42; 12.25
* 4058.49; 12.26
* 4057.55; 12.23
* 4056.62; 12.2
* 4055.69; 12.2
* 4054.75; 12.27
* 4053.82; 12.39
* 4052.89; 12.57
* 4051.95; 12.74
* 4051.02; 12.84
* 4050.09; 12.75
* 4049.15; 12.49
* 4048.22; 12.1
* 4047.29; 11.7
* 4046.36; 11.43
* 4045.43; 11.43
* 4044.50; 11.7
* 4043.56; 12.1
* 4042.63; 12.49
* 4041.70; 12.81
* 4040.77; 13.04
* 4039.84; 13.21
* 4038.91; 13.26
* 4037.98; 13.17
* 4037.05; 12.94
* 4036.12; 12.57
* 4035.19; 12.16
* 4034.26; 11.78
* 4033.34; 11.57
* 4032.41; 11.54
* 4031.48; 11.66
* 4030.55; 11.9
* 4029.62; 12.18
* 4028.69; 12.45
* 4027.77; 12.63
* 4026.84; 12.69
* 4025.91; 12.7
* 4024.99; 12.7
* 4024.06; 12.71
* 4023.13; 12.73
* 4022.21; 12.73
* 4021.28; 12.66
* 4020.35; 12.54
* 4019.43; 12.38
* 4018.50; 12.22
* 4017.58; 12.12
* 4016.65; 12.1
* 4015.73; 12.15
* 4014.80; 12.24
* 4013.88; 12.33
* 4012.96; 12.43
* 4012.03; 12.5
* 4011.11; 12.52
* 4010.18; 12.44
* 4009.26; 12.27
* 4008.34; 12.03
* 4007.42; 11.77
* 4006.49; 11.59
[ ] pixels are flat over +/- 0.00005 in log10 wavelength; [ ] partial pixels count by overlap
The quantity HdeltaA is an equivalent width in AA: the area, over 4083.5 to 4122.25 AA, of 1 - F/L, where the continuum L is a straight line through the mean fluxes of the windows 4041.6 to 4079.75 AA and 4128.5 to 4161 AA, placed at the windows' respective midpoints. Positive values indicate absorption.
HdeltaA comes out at 0.2 AA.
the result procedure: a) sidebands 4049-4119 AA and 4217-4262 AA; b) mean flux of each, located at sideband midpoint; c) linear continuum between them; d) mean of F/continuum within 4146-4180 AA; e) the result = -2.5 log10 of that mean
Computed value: -0.071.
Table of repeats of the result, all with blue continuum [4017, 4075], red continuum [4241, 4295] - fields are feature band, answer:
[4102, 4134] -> -0.041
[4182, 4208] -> -0.045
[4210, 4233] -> -0.024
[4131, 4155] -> -0.072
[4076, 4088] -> -0.010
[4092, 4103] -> 0.062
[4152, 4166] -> -0.104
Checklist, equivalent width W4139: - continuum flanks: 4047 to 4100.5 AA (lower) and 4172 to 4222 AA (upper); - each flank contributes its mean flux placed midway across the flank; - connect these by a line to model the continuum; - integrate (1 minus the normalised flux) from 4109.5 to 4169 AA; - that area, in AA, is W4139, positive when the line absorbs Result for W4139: -3.1 AA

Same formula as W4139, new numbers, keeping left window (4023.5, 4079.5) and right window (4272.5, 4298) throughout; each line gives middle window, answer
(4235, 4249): -0.7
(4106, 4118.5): -1.1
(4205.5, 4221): -1.6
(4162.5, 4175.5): -1.1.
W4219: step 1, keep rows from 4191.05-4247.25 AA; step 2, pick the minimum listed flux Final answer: 10.19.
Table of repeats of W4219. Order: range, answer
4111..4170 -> 12.15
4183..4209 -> 11.92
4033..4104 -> 9.652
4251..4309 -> 8.99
